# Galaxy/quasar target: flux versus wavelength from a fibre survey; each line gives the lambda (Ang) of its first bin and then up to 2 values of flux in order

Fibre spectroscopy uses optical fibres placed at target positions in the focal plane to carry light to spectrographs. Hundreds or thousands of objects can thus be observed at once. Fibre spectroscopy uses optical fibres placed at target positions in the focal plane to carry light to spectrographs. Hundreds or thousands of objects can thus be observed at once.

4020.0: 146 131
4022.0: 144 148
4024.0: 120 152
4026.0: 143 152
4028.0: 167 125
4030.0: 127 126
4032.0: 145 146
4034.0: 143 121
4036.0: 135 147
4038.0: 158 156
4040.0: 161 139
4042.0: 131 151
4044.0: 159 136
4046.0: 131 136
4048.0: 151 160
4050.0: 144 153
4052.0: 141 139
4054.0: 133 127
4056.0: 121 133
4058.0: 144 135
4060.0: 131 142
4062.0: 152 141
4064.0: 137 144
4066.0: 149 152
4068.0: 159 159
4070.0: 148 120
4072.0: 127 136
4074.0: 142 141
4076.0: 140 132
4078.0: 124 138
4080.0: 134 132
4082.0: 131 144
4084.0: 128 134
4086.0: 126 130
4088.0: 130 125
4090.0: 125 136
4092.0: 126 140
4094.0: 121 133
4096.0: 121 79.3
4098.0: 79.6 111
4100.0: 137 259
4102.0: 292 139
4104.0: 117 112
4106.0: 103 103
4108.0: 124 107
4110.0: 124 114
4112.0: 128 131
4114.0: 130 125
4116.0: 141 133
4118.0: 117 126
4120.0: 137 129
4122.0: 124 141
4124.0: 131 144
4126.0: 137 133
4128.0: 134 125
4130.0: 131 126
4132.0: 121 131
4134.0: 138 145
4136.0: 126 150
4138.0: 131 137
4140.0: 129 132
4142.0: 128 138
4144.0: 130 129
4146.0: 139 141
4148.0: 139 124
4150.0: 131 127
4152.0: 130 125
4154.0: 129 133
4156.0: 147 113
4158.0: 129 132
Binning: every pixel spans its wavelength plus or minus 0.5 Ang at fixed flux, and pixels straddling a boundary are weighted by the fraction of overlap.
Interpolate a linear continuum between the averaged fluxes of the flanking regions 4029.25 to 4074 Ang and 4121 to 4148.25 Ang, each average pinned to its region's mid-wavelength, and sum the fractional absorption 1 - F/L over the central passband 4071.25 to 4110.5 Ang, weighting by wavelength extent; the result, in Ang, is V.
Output 1.4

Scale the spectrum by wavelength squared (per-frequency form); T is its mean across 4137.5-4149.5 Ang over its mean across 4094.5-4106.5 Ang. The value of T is 0.97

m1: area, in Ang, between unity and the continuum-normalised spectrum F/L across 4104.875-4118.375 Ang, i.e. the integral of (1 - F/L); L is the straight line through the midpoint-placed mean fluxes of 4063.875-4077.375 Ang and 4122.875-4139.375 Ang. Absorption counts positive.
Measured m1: 1.5 Ang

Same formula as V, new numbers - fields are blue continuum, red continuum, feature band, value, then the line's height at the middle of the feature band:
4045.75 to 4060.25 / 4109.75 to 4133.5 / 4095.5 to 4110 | -0.2 Ang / 132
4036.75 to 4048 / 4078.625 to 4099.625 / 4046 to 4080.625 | -0.9 Ang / 137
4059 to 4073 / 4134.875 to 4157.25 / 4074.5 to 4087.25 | 0.7 Ang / 141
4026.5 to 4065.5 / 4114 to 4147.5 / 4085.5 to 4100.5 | 1.7 Ang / 137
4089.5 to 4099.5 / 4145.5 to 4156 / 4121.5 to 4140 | -0.9 Ang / 127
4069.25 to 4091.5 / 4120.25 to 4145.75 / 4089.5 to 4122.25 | 0.5 Ang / 133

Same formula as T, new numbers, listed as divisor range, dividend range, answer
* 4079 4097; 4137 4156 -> 1.06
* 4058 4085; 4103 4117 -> 0.89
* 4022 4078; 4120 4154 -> 0.98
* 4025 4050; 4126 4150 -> 0.97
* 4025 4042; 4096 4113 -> 0.96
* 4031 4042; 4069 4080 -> 0.96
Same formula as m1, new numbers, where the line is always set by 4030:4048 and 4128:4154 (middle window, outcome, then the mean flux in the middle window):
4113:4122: 0.3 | 130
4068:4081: 0.1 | 137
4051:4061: 0.4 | 135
